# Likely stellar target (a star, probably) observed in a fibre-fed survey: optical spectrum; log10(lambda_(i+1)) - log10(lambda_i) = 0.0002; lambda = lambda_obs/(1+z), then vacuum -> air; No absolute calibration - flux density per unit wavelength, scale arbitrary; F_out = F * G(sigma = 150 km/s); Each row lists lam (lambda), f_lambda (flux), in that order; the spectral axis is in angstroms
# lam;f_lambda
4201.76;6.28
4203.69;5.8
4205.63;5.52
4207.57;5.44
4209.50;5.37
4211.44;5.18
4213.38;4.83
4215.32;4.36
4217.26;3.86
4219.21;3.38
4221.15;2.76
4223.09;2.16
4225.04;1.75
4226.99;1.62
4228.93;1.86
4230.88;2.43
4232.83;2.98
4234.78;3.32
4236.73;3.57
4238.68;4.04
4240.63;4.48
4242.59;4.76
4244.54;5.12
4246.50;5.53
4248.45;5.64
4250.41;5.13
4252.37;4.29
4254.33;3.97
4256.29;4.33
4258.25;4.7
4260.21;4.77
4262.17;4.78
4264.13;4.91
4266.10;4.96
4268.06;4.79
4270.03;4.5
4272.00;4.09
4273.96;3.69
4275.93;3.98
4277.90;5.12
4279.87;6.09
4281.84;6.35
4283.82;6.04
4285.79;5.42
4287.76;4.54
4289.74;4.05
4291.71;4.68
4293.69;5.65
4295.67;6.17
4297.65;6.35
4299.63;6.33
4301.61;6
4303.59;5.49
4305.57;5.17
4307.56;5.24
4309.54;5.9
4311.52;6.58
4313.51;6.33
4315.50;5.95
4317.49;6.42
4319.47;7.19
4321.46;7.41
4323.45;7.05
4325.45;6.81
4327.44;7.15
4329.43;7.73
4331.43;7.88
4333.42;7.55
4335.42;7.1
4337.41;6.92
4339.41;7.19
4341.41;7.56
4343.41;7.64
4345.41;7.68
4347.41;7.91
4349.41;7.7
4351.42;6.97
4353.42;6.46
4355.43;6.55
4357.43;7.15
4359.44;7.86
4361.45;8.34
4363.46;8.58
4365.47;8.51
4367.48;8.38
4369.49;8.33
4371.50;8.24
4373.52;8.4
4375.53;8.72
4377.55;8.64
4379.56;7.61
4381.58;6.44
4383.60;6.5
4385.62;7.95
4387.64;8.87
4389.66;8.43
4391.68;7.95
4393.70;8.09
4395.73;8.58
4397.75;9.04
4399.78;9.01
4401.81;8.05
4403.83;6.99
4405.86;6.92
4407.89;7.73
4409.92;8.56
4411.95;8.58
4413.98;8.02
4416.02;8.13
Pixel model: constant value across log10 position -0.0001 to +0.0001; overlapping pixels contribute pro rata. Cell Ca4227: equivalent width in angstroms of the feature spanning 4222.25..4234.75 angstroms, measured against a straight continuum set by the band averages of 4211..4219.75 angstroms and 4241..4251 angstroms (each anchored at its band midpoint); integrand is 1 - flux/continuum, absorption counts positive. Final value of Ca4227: 6.6 angstroms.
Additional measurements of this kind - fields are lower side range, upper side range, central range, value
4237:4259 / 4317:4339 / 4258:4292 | 4.1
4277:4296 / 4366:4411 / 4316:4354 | -3.5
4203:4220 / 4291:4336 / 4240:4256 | 1.7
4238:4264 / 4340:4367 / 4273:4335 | 2.4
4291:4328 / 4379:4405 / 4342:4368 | -1.7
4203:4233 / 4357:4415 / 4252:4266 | 0.6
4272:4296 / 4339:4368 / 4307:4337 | -1.7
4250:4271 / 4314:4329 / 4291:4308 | 1.0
